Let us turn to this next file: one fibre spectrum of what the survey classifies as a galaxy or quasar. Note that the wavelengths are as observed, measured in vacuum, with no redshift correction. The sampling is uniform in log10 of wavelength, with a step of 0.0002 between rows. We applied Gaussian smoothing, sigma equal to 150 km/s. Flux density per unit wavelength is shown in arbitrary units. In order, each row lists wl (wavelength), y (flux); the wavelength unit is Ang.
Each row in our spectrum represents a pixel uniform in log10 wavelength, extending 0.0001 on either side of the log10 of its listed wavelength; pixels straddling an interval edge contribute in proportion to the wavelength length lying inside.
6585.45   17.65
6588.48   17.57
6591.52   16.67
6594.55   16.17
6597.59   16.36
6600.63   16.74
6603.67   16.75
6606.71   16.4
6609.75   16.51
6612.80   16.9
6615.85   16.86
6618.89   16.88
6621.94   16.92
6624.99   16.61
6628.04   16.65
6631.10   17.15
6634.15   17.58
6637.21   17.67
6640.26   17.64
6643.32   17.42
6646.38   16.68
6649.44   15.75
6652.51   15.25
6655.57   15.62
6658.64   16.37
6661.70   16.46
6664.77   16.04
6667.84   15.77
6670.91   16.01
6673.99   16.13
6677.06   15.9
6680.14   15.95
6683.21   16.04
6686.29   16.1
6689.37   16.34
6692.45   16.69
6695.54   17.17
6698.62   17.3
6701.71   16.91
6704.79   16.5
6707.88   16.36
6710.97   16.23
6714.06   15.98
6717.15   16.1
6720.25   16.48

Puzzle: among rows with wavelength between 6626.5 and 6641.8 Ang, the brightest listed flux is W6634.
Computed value 17.67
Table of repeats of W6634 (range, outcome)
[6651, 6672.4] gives 16.46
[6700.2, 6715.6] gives 16.91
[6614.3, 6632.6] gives 17.15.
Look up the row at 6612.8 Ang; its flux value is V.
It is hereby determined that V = 16.9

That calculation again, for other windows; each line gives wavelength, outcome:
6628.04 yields 16.65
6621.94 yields 16.92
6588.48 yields 17.57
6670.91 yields 16.01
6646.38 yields 16.68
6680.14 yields 15.95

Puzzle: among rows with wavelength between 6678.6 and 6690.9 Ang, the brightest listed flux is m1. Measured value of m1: 16.34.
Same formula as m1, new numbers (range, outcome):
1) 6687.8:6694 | 16.69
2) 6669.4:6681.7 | 16.13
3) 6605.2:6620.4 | 16.9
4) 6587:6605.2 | 17.57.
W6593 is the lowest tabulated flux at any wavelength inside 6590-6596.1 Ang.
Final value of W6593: 16.17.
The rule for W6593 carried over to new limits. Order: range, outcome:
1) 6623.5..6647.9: 16.61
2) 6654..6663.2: 15.62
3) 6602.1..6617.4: 16.4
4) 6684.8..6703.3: 16.1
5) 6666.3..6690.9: 15.77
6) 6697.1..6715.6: 15.98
